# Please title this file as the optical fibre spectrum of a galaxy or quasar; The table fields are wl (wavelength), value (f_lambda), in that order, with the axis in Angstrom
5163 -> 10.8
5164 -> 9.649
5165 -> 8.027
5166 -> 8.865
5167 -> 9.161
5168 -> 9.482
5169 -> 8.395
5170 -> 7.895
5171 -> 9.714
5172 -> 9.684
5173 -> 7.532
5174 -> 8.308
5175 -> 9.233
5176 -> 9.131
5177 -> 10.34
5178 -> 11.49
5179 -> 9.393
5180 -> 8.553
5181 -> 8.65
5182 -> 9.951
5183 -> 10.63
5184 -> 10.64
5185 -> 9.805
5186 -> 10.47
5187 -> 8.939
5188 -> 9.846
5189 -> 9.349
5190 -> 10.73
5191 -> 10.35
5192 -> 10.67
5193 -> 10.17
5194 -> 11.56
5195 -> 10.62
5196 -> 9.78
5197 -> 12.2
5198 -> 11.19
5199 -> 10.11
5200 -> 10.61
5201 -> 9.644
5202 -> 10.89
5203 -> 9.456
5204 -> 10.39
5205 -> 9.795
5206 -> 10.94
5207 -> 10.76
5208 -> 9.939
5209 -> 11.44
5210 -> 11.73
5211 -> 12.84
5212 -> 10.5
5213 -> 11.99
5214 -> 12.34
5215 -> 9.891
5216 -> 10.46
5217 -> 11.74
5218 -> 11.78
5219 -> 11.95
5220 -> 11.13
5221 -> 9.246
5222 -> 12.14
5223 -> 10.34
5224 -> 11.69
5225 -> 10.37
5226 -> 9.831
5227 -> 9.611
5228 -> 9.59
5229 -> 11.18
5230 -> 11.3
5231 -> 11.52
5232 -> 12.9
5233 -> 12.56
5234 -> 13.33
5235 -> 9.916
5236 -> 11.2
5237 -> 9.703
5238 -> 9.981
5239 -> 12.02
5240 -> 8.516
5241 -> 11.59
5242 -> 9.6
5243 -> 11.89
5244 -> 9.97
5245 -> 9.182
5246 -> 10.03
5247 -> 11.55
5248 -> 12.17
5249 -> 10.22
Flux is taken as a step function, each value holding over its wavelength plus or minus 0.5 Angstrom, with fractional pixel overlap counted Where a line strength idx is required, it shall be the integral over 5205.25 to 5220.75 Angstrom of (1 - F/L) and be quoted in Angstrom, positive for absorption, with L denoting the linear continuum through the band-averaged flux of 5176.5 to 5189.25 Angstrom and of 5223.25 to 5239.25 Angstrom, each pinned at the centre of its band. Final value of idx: -1.0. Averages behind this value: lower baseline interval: 9.86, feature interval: 11.2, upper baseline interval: 11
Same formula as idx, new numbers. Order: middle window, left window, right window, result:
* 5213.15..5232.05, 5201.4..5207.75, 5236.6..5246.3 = -1.23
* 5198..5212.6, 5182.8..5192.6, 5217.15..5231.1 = -0.28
